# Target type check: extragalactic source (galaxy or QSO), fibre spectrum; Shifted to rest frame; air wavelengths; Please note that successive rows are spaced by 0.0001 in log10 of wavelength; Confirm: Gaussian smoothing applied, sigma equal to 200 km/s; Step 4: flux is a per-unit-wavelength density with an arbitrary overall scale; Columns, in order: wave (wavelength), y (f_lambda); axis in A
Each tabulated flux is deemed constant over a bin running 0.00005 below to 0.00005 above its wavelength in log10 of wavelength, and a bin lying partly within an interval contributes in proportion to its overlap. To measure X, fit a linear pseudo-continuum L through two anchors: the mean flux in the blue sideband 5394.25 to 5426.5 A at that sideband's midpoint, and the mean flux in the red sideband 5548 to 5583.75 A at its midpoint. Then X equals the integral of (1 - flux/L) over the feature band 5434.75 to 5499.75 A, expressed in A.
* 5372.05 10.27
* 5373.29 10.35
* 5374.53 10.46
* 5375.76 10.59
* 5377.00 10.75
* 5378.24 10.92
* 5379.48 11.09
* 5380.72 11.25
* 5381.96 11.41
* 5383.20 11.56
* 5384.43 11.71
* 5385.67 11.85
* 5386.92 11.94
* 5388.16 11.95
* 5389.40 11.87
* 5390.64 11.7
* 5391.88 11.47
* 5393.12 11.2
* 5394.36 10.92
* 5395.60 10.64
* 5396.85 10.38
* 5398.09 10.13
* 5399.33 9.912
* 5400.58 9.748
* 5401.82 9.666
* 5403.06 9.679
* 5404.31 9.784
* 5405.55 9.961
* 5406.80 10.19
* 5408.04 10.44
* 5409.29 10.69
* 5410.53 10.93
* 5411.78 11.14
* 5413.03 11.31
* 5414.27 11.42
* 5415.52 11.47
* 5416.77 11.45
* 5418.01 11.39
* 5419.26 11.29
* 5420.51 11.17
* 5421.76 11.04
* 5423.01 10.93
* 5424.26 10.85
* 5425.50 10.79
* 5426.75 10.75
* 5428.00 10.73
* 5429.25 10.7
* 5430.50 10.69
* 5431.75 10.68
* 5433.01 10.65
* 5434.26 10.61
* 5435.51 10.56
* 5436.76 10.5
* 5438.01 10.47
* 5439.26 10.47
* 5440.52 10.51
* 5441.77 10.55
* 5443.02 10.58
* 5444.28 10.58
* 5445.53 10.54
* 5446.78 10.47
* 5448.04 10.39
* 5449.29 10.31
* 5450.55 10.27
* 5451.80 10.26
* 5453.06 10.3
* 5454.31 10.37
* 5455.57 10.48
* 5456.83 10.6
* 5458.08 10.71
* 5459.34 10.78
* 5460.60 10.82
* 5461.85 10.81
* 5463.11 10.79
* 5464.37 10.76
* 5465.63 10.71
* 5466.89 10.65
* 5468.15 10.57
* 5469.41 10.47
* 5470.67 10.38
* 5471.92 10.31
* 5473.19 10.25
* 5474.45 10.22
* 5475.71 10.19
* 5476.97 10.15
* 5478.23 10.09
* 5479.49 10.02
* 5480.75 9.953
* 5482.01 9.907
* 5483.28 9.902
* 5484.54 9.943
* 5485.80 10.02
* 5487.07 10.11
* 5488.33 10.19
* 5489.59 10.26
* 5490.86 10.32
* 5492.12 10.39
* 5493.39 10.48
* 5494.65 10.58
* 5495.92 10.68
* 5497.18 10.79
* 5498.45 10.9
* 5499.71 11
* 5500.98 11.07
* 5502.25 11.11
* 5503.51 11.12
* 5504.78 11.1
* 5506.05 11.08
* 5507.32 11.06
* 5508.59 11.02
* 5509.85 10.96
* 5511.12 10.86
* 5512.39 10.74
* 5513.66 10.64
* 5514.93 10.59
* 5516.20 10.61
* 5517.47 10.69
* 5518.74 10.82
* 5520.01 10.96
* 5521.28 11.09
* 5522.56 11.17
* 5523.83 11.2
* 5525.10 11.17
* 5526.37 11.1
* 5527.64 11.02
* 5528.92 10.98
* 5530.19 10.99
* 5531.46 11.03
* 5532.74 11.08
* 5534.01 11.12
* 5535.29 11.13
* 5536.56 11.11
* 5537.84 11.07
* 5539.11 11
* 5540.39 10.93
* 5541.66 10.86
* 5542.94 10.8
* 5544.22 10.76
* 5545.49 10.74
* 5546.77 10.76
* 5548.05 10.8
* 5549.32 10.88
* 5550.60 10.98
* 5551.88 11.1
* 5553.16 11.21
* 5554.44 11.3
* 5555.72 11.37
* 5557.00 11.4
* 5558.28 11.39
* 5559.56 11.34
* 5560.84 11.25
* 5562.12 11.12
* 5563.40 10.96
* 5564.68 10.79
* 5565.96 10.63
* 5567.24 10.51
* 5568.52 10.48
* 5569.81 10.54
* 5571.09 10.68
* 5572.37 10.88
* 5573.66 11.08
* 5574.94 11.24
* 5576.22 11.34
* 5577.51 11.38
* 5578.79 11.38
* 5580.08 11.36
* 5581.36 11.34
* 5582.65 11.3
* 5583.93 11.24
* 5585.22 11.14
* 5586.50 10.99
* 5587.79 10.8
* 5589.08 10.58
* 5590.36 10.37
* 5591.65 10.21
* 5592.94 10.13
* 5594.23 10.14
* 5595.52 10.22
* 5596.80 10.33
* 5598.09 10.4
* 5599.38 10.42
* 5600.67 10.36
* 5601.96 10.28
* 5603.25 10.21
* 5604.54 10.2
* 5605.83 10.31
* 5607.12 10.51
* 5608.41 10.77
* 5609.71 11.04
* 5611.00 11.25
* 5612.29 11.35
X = 2.4 A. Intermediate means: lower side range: 10.7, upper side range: 11.1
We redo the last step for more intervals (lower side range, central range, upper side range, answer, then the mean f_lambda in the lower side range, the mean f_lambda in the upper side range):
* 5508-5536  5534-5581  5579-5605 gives -1.0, 11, 10.6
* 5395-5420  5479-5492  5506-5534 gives 0.9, 10.6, 11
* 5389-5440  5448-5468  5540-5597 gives 0.4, 10.7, 10.9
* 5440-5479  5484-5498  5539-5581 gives 0.4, 10.5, 11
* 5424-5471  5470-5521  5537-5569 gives 1.1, 10.6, 11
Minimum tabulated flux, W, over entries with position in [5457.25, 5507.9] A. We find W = 9.902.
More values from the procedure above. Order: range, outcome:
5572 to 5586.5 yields 10.88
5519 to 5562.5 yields 10.74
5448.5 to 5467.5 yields 10.26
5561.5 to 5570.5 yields 10.48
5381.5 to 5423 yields 9.666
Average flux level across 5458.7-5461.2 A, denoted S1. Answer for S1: 10.8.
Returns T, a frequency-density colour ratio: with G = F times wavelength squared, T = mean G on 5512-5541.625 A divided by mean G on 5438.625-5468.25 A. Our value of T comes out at 1.07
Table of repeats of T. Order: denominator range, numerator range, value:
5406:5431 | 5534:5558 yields 1.05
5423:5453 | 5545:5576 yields 1.09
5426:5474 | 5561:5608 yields 1.07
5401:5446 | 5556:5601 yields 1.07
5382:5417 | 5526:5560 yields 1.07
